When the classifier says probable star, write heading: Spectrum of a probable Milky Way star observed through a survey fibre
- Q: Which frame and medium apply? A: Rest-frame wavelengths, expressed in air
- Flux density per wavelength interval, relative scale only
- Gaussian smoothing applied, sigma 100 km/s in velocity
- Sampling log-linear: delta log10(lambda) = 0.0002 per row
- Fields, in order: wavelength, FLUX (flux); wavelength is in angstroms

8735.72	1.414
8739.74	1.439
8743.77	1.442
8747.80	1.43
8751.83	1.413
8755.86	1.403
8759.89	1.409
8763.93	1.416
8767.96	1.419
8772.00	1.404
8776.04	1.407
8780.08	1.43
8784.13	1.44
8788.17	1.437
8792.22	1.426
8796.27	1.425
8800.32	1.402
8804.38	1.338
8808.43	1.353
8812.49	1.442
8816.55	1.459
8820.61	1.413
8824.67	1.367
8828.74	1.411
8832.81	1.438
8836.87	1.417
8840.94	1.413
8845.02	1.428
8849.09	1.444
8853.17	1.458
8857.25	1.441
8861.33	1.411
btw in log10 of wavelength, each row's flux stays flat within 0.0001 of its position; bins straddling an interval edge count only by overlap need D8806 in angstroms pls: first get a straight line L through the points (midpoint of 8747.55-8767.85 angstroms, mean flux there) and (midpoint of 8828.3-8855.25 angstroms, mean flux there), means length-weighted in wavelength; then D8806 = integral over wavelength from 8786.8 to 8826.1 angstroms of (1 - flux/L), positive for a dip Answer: 0.5 angstroms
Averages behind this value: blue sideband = 1.41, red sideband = 1.43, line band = 1.41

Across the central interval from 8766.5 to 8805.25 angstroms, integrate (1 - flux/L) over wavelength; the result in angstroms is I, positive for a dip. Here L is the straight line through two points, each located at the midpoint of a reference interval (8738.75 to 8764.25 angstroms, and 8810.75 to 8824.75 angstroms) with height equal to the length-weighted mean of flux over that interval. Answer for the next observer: 0.3 angstroms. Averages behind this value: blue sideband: 1.42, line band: 1.41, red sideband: 1.43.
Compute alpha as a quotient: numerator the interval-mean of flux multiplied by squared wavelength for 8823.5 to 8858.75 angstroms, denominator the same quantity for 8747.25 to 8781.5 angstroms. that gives 1.03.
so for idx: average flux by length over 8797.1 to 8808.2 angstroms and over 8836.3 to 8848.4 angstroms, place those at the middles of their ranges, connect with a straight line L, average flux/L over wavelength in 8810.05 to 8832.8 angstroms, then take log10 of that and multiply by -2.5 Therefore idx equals -0.02 mag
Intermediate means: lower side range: 1.37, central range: 1.42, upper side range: 1.42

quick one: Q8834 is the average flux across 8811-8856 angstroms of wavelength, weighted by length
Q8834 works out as 1.43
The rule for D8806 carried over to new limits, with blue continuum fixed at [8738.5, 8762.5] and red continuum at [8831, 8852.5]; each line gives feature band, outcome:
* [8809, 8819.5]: -0.05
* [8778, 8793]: -0.09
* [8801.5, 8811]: 0.47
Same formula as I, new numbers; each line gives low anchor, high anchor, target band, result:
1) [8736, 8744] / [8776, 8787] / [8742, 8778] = 0.42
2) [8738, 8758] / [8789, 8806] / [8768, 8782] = -0.02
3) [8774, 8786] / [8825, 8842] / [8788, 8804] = 0.11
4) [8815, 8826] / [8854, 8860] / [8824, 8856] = 0.08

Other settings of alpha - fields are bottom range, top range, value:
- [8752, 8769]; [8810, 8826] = 1.02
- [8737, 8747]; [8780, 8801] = 1.00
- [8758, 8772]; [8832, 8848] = 1.03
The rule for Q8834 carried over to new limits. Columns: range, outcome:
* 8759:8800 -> 1.42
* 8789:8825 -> 1.41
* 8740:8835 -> 1.41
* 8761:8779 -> 1.41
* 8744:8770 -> 1.42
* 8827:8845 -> 1.42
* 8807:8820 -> 1.42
